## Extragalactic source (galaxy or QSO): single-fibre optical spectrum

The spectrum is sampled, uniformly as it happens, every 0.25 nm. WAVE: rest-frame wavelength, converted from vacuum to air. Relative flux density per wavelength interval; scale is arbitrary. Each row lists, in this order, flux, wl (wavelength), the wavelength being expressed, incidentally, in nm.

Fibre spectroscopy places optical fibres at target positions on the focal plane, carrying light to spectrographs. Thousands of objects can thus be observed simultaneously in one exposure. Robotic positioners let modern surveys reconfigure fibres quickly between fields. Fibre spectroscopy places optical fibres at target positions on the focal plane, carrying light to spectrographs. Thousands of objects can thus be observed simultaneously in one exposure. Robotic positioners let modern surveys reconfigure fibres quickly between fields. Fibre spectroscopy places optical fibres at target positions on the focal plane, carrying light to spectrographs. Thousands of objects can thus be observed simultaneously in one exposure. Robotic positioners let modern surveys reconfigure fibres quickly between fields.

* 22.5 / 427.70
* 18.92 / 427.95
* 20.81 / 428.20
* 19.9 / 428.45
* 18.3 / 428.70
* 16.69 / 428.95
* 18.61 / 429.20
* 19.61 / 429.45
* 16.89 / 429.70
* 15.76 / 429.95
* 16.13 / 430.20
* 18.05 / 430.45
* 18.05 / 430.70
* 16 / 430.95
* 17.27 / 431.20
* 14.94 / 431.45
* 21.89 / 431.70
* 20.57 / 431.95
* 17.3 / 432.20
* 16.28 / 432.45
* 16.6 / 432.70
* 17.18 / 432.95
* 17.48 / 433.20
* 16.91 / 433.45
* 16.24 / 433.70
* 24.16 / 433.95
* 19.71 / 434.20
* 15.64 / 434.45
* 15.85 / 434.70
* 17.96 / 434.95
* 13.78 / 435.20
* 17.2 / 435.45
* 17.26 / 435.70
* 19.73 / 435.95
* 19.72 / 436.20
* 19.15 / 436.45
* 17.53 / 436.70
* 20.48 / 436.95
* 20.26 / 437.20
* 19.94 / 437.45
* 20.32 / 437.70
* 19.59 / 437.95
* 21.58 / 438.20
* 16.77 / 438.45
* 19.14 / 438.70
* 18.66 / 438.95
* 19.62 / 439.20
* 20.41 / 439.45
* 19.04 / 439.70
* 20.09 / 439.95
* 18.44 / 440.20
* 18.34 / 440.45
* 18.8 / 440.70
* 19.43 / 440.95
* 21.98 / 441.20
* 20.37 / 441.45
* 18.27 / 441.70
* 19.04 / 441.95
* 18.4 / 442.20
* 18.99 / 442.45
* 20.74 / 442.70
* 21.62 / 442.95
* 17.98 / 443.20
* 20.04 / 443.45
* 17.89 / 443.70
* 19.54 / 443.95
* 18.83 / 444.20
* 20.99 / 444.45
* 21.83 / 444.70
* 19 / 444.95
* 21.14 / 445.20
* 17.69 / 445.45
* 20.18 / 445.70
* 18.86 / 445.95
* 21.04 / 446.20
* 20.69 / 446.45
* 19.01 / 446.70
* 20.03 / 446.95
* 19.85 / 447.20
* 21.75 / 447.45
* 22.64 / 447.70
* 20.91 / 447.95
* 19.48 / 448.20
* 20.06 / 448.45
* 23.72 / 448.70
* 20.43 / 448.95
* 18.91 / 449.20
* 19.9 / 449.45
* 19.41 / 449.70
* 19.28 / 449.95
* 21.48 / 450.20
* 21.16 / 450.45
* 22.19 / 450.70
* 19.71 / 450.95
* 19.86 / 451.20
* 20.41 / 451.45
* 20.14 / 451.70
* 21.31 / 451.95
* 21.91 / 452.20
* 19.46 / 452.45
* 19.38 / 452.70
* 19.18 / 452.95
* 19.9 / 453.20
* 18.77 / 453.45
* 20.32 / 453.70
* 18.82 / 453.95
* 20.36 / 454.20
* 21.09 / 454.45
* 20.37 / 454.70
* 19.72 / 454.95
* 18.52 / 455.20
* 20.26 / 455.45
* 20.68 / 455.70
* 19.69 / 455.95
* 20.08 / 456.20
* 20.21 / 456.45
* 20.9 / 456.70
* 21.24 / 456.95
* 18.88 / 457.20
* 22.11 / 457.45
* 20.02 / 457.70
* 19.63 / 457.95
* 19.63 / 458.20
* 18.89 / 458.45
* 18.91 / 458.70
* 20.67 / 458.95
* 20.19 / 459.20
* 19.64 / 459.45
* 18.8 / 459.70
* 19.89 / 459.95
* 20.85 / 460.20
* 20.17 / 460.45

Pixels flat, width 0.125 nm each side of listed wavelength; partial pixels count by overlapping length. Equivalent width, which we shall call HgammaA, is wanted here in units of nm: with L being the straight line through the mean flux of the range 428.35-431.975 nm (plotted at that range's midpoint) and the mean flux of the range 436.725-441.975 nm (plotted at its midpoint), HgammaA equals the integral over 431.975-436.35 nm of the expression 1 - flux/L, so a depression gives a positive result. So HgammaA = 0.211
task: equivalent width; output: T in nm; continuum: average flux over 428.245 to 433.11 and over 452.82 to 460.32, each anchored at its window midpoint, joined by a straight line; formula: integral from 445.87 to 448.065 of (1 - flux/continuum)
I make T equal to -0.17 nm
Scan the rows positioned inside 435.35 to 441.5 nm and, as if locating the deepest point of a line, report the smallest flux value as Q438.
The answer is 16.77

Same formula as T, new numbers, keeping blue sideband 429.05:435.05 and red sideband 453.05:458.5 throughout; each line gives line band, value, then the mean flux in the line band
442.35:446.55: -0.20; 19.8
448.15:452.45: -0.23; 20.5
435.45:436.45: -0.04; 18.7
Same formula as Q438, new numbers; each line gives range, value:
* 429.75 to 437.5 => 13.78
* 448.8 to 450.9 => 18.91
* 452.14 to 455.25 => 18.52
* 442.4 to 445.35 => 17.89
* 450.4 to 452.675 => 19.46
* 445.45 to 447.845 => 17.69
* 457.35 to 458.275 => 19.63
